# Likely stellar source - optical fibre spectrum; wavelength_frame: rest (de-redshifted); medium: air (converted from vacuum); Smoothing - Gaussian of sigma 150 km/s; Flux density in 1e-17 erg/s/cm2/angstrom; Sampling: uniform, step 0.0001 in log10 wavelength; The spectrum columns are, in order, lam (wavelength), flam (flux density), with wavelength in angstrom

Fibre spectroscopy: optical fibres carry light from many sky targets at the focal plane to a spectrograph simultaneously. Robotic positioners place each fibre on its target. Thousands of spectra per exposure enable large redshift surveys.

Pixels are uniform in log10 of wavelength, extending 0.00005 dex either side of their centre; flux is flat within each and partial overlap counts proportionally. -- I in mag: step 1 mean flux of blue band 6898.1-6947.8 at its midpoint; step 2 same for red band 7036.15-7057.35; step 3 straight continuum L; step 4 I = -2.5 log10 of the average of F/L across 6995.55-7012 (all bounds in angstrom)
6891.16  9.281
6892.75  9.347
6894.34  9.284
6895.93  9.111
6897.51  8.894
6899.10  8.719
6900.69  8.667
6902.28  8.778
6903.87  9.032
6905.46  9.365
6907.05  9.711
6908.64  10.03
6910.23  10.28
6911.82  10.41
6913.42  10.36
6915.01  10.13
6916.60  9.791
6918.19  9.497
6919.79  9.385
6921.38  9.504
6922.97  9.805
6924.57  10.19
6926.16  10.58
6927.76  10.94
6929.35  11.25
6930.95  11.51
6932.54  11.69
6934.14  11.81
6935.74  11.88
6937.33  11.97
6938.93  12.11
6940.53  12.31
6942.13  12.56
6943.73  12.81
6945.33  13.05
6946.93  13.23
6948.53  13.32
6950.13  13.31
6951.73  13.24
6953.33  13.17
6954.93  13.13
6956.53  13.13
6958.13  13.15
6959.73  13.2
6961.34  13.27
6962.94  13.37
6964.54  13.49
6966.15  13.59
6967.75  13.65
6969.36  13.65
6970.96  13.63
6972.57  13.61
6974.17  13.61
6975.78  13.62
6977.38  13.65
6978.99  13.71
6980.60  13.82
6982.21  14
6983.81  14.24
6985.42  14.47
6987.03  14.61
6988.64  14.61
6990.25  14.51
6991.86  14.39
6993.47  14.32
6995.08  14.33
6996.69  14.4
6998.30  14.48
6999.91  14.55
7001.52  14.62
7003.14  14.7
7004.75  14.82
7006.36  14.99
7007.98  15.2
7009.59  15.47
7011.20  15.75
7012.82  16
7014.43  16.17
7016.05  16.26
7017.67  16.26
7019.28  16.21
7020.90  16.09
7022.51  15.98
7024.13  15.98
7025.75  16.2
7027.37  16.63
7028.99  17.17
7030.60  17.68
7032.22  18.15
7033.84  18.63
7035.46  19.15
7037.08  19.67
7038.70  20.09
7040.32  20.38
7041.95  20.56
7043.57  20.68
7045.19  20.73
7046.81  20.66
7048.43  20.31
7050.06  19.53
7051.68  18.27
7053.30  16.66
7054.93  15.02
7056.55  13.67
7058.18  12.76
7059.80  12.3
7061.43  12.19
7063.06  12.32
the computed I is 0.08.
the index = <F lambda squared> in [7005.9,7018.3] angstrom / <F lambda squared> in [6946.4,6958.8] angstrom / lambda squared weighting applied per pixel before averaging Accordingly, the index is 1.21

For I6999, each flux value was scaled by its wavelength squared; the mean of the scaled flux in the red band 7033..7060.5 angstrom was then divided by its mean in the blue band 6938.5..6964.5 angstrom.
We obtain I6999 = 1.43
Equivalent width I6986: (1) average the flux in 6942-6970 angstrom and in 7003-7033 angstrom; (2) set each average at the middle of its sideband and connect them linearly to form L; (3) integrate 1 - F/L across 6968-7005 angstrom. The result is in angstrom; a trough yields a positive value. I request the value 1.2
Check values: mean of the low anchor 13.3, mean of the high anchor 16.1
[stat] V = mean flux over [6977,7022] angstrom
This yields 14.9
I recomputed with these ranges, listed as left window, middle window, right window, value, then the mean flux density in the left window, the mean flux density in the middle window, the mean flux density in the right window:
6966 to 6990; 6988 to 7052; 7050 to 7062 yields -0.169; 13.9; 16.9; 14.8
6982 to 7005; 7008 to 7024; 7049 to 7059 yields -0.064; 14.5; 16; 16.1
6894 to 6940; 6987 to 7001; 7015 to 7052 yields 0.078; 10.2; 14.5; 18.3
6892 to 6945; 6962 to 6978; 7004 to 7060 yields -0.009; 10.4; 13.6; 17.2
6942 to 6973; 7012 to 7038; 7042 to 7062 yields -0.066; 13.3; 17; 17.1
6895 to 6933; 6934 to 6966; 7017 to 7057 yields -0.055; 9.89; 12.9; 18.1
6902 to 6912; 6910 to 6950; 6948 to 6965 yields 0.009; 9.66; 11.3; 13.3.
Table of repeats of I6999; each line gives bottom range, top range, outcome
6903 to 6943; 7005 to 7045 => 1.68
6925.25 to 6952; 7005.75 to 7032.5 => 1.36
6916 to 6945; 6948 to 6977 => 1.22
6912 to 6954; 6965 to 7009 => 1.26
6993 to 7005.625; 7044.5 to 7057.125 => 1.27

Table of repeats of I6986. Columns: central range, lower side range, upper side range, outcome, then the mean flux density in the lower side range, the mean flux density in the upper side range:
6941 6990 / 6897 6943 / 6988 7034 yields -2.0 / 10.4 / 15.6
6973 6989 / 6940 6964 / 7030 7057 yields 1.0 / 13.1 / 18.9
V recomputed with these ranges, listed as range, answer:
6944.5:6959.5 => 13.2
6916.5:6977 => 12.3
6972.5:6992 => 14.1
